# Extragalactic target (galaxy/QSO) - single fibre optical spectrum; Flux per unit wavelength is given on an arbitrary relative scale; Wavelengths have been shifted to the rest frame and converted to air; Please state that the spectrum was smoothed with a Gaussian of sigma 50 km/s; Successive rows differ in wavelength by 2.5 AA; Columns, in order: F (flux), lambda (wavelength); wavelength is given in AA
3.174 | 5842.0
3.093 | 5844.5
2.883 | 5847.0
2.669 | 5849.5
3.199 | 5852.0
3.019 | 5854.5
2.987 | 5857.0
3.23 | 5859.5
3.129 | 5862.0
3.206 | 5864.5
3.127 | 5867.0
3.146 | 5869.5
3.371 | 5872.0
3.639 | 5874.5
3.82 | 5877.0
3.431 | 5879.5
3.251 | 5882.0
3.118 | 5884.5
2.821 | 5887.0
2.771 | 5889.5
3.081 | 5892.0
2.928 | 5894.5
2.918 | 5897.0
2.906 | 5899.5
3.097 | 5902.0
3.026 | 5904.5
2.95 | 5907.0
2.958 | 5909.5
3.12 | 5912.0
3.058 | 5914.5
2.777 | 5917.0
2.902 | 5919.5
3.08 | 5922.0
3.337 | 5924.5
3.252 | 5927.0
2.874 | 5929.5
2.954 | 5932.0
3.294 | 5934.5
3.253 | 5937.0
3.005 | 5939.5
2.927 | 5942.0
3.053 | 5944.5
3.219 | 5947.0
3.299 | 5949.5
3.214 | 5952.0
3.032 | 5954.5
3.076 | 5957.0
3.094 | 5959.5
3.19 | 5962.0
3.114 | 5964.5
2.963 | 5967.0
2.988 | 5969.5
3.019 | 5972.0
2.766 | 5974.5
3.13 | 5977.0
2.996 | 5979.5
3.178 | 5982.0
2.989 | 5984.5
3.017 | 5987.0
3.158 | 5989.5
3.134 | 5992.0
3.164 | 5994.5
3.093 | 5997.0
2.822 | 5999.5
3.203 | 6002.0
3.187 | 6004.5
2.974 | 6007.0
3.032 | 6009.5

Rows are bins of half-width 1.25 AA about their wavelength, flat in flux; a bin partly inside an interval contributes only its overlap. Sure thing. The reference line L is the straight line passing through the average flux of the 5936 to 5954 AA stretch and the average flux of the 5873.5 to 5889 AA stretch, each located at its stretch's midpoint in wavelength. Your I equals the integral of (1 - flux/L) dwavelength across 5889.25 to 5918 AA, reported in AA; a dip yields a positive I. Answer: 2.4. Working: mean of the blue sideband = 3.31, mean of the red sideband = 3.13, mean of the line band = 2.97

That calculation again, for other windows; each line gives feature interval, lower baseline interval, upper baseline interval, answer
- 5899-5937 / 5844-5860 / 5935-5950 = 0.52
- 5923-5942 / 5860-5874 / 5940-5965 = 0.11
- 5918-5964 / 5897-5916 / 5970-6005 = -1.28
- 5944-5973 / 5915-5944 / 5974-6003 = -0.45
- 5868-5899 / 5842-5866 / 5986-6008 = -1.25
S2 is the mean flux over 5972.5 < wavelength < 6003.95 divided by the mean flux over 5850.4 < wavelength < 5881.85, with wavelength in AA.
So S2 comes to 0.94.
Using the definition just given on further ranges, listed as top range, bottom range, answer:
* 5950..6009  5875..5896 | 0.97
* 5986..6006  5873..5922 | 1.00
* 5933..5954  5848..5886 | 0.98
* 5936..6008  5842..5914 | 0.99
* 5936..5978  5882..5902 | 1.04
